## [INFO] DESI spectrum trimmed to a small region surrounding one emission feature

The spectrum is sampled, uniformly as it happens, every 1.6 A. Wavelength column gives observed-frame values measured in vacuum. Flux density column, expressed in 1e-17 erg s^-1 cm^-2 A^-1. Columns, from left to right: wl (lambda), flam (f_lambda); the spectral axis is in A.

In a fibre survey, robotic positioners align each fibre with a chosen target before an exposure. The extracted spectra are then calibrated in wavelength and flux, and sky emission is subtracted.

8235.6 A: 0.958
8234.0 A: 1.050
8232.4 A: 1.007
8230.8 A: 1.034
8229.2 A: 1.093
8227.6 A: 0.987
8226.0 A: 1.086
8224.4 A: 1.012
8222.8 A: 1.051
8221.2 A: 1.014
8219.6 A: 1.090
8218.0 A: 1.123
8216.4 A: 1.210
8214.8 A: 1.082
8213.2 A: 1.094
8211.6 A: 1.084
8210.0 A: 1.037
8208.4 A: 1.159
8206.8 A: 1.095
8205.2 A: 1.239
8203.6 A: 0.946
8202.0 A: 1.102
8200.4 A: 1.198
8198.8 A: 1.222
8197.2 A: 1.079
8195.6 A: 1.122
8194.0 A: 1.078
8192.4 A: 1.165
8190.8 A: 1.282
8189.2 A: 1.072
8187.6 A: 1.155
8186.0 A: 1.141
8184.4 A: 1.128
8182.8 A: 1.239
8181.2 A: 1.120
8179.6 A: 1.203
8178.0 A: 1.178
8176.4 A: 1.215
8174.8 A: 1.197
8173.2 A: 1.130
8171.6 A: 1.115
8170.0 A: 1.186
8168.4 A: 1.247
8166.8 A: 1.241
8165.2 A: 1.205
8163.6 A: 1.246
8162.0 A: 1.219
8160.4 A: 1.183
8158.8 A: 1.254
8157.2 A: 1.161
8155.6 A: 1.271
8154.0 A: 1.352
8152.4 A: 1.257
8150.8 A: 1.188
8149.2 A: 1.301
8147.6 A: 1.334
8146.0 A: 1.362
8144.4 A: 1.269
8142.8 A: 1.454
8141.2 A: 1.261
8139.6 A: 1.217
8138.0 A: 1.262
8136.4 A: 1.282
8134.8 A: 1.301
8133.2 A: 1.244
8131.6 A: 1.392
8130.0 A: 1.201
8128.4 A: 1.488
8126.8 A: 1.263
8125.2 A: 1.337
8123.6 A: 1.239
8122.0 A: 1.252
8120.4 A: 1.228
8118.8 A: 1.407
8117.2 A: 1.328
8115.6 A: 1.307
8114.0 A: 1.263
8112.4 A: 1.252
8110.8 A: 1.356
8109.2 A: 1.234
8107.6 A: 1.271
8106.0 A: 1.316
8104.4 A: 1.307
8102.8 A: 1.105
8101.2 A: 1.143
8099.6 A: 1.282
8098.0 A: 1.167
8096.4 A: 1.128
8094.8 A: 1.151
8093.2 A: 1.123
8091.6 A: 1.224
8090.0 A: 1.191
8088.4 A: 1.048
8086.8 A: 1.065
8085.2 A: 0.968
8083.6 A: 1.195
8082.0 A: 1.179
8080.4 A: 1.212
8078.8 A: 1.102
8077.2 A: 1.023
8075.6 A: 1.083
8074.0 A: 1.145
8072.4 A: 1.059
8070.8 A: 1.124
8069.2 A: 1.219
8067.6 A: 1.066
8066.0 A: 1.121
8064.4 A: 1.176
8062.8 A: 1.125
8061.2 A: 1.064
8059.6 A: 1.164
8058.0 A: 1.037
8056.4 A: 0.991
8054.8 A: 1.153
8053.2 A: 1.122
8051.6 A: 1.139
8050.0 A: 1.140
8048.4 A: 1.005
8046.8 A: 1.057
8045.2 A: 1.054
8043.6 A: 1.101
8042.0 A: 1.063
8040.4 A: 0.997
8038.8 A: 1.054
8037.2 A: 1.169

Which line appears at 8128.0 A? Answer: Mg II 2798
